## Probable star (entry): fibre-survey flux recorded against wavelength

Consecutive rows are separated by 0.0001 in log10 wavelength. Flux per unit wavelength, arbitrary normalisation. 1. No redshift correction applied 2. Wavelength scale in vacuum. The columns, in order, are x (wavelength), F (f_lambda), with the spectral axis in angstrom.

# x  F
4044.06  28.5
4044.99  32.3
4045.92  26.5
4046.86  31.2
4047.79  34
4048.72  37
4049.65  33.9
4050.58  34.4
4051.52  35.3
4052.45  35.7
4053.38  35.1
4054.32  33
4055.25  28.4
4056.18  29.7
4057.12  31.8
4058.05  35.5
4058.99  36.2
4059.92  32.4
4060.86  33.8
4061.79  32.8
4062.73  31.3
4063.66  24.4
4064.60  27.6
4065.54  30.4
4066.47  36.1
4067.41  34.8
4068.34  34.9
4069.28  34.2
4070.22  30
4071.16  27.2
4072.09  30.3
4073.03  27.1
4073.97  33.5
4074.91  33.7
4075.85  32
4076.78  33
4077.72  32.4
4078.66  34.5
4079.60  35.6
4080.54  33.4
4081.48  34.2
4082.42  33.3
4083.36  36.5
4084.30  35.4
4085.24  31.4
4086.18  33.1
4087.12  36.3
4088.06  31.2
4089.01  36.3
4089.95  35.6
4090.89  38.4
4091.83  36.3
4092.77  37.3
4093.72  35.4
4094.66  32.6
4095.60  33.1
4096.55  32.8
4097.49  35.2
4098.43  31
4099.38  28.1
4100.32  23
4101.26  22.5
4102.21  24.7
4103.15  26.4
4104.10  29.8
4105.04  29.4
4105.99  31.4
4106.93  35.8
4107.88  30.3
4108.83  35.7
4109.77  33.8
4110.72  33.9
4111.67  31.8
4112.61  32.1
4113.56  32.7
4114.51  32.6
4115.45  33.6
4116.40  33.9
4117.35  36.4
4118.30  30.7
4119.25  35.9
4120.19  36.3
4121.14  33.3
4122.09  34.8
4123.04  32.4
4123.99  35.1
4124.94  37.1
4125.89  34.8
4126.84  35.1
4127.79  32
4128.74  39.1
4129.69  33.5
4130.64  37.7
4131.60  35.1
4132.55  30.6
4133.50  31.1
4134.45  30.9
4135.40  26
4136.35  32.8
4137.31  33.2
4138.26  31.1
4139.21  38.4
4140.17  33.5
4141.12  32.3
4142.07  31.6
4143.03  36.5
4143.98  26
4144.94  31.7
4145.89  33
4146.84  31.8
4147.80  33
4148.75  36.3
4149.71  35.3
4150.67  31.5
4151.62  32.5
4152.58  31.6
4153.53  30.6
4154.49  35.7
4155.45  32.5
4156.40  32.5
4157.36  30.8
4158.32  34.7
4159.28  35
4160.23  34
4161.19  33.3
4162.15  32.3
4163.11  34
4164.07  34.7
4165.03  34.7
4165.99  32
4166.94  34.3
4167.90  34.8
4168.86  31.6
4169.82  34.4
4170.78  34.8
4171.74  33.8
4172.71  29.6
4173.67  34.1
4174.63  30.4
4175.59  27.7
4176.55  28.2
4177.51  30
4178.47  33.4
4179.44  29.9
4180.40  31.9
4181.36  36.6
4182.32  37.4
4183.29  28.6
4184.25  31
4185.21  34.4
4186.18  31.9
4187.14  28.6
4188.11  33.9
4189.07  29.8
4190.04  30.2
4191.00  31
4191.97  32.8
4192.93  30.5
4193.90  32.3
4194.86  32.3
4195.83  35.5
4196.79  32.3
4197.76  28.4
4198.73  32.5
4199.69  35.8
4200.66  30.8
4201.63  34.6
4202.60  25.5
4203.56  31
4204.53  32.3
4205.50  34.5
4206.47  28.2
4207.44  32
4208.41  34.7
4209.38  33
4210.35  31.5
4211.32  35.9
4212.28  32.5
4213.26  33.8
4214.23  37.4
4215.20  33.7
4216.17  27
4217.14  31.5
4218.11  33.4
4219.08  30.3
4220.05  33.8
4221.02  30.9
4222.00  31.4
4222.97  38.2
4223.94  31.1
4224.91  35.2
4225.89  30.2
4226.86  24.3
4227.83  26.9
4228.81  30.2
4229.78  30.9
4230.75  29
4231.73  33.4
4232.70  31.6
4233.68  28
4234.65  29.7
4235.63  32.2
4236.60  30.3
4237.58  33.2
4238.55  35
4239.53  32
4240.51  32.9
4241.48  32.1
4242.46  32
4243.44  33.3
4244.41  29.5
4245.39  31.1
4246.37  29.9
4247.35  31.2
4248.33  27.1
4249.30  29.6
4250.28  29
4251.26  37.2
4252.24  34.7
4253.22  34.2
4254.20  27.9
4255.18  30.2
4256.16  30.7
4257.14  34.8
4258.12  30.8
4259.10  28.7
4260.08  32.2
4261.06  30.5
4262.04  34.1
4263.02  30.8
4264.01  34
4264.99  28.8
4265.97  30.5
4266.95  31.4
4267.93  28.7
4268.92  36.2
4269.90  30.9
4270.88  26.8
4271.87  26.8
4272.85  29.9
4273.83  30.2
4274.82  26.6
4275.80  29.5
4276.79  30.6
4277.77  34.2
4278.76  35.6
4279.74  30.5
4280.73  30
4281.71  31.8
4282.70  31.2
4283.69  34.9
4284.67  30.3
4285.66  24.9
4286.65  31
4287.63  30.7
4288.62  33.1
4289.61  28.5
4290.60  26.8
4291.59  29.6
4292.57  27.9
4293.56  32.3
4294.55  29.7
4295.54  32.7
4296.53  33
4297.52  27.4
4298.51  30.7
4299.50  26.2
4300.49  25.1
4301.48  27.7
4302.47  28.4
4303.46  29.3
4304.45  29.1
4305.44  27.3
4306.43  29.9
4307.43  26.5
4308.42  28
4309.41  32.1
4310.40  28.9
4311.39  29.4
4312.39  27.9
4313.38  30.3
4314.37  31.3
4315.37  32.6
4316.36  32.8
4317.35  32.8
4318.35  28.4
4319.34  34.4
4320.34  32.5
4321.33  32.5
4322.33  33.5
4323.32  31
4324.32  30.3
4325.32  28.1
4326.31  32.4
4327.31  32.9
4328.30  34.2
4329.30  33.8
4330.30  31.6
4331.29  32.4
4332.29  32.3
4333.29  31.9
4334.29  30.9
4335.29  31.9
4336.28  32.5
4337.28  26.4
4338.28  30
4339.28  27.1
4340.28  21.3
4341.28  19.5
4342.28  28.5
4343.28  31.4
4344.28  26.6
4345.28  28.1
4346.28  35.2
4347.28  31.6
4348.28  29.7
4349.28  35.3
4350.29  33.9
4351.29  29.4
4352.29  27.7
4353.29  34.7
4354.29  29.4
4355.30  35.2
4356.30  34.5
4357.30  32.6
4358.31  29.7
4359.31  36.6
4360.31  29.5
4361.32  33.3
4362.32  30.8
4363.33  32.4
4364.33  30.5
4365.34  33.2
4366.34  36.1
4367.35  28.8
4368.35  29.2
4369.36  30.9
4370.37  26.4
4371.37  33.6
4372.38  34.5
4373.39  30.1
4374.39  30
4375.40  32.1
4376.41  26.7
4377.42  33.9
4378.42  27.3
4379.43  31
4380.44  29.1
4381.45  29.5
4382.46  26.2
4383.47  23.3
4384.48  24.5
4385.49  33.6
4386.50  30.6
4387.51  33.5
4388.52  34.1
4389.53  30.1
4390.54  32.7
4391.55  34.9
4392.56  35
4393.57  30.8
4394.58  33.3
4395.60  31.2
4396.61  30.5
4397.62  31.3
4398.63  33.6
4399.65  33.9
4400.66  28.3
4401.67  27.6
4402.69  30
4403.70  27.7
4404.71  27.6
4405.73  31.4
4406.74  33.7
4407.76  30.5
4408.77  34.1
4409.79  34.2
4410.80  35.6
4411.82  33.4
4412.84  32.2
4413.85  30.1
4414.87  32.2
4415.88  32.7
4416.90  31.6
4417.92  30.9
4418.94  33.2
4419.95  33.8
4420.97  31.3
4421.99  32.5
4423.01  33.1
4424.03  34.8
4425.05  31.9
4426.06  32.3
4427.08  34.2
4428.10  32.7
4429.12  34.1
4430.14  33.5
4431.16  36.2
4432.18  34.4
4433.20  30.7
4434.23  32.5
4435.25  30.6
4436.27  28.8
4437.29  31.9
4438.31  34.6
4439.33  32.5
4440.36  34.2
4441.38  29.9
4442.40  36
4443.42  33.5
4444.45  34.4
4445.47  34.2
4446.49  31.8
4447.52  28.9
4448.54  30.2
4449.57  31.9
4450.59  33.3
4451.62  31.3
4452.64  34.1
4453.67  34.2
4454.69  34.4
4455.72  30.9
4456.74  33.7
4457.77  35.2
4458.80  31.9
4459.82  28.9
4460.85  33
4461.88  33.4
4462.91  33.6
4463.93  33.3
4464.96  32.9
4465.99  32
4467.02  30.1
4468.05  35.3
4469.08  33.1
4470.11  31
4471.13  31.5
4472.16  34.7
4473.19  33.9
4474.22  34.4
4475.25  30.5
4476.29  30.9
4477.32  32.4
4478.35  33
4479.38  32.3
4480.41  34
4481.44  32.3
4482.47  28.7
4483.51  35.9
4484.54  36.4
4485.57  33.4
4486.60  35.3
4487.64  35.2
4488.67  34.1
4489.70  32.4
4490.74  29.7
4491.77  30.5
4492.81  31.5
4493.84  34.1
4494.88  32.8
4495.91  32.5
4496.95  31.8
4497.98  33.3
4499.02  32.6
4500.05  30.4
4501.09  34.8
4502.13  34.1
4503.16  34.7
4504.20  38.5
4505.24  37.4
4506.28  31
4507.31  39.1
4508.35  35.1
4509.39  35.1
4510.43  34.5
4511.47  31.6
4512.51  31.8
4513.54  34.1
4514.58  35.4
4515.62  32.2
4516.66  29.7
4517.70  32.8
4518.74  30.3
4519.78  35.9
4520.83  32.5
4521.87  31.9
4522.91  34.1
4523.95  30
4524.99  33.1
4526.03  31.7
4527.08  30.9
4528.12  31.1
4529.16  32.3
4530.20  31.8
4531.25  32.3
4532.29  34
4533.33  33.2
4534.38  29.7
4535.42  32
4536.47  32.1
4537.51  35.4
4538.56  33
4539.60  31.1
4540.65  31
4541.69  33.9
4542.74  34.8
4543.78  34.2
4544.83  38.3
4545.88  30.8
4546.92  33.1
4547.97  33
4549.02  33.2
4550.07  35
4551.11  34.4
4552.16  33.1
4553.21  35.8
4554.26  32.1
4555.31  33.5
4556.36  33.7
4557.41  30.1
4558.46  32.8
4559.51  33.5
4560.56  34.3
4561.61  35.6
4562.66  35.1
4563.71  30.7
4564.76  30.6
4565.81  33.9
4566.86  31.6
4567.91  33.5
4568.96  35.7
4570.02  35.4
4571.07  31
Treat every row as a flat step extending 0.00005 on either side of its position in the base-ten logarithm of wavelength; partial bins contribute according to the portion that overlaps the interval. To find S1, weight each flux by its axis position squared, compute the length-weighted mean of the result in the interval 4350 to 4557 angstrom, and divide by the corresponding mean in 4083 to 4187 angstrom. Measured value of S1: 1.15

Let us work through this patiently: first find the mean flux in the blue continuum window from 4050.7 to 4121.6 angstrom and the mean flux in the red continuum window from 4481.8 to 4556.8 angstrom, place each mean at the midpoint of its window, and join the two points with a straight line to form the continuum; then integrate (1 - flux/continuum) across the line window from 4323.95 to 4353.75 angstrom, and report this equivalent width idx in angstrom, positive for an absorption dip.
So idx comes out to 2.3 angstrom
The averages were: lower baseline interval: 32.6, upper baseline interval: 33.2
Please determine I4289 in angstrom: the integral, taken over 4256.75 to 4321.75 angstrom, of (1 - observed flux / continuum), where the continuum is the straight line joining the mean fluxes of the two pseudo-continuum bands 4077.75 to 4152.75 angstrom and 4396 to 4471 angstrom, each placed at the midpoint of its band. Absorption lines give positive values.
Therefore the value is 4.7 angstrom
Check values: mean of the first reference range 33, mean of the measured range 30.3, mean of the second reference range 32.4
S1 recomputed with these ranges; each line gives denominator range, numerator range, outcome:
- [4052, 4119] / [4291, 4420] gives 1.08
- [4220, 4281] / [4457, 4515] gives 1.19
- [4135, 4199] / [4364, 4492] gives 1.12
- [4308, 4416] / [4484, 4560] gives 1.15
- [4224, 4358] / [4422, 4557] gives 1.18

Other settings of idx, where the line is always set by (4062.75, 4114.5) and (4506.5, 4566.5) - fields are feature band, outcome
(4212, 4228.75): 0.4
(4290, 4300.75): 1.1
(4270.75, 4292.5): 1.6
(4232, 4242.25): 0.2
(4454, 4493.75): 0.2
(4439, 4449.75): 0.1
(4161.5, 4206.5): 0.4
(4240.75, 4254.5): 0.5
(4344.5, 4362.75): 0.4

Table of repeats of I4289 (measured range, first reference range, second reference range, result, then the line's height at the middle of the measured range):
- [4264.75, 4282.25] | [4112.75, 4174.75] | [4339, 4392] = 0.7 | 31.7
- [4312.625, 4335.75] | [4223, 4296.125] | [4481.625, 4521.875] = -0.2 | 31.6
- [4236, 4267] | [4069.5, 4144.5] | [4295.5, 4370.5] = -0.2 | 31.4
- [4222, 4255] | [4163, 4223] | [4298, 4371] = 0.5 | 31.7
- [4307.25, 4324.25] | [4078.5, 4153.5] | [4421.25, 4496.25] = 1.0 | 32.9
